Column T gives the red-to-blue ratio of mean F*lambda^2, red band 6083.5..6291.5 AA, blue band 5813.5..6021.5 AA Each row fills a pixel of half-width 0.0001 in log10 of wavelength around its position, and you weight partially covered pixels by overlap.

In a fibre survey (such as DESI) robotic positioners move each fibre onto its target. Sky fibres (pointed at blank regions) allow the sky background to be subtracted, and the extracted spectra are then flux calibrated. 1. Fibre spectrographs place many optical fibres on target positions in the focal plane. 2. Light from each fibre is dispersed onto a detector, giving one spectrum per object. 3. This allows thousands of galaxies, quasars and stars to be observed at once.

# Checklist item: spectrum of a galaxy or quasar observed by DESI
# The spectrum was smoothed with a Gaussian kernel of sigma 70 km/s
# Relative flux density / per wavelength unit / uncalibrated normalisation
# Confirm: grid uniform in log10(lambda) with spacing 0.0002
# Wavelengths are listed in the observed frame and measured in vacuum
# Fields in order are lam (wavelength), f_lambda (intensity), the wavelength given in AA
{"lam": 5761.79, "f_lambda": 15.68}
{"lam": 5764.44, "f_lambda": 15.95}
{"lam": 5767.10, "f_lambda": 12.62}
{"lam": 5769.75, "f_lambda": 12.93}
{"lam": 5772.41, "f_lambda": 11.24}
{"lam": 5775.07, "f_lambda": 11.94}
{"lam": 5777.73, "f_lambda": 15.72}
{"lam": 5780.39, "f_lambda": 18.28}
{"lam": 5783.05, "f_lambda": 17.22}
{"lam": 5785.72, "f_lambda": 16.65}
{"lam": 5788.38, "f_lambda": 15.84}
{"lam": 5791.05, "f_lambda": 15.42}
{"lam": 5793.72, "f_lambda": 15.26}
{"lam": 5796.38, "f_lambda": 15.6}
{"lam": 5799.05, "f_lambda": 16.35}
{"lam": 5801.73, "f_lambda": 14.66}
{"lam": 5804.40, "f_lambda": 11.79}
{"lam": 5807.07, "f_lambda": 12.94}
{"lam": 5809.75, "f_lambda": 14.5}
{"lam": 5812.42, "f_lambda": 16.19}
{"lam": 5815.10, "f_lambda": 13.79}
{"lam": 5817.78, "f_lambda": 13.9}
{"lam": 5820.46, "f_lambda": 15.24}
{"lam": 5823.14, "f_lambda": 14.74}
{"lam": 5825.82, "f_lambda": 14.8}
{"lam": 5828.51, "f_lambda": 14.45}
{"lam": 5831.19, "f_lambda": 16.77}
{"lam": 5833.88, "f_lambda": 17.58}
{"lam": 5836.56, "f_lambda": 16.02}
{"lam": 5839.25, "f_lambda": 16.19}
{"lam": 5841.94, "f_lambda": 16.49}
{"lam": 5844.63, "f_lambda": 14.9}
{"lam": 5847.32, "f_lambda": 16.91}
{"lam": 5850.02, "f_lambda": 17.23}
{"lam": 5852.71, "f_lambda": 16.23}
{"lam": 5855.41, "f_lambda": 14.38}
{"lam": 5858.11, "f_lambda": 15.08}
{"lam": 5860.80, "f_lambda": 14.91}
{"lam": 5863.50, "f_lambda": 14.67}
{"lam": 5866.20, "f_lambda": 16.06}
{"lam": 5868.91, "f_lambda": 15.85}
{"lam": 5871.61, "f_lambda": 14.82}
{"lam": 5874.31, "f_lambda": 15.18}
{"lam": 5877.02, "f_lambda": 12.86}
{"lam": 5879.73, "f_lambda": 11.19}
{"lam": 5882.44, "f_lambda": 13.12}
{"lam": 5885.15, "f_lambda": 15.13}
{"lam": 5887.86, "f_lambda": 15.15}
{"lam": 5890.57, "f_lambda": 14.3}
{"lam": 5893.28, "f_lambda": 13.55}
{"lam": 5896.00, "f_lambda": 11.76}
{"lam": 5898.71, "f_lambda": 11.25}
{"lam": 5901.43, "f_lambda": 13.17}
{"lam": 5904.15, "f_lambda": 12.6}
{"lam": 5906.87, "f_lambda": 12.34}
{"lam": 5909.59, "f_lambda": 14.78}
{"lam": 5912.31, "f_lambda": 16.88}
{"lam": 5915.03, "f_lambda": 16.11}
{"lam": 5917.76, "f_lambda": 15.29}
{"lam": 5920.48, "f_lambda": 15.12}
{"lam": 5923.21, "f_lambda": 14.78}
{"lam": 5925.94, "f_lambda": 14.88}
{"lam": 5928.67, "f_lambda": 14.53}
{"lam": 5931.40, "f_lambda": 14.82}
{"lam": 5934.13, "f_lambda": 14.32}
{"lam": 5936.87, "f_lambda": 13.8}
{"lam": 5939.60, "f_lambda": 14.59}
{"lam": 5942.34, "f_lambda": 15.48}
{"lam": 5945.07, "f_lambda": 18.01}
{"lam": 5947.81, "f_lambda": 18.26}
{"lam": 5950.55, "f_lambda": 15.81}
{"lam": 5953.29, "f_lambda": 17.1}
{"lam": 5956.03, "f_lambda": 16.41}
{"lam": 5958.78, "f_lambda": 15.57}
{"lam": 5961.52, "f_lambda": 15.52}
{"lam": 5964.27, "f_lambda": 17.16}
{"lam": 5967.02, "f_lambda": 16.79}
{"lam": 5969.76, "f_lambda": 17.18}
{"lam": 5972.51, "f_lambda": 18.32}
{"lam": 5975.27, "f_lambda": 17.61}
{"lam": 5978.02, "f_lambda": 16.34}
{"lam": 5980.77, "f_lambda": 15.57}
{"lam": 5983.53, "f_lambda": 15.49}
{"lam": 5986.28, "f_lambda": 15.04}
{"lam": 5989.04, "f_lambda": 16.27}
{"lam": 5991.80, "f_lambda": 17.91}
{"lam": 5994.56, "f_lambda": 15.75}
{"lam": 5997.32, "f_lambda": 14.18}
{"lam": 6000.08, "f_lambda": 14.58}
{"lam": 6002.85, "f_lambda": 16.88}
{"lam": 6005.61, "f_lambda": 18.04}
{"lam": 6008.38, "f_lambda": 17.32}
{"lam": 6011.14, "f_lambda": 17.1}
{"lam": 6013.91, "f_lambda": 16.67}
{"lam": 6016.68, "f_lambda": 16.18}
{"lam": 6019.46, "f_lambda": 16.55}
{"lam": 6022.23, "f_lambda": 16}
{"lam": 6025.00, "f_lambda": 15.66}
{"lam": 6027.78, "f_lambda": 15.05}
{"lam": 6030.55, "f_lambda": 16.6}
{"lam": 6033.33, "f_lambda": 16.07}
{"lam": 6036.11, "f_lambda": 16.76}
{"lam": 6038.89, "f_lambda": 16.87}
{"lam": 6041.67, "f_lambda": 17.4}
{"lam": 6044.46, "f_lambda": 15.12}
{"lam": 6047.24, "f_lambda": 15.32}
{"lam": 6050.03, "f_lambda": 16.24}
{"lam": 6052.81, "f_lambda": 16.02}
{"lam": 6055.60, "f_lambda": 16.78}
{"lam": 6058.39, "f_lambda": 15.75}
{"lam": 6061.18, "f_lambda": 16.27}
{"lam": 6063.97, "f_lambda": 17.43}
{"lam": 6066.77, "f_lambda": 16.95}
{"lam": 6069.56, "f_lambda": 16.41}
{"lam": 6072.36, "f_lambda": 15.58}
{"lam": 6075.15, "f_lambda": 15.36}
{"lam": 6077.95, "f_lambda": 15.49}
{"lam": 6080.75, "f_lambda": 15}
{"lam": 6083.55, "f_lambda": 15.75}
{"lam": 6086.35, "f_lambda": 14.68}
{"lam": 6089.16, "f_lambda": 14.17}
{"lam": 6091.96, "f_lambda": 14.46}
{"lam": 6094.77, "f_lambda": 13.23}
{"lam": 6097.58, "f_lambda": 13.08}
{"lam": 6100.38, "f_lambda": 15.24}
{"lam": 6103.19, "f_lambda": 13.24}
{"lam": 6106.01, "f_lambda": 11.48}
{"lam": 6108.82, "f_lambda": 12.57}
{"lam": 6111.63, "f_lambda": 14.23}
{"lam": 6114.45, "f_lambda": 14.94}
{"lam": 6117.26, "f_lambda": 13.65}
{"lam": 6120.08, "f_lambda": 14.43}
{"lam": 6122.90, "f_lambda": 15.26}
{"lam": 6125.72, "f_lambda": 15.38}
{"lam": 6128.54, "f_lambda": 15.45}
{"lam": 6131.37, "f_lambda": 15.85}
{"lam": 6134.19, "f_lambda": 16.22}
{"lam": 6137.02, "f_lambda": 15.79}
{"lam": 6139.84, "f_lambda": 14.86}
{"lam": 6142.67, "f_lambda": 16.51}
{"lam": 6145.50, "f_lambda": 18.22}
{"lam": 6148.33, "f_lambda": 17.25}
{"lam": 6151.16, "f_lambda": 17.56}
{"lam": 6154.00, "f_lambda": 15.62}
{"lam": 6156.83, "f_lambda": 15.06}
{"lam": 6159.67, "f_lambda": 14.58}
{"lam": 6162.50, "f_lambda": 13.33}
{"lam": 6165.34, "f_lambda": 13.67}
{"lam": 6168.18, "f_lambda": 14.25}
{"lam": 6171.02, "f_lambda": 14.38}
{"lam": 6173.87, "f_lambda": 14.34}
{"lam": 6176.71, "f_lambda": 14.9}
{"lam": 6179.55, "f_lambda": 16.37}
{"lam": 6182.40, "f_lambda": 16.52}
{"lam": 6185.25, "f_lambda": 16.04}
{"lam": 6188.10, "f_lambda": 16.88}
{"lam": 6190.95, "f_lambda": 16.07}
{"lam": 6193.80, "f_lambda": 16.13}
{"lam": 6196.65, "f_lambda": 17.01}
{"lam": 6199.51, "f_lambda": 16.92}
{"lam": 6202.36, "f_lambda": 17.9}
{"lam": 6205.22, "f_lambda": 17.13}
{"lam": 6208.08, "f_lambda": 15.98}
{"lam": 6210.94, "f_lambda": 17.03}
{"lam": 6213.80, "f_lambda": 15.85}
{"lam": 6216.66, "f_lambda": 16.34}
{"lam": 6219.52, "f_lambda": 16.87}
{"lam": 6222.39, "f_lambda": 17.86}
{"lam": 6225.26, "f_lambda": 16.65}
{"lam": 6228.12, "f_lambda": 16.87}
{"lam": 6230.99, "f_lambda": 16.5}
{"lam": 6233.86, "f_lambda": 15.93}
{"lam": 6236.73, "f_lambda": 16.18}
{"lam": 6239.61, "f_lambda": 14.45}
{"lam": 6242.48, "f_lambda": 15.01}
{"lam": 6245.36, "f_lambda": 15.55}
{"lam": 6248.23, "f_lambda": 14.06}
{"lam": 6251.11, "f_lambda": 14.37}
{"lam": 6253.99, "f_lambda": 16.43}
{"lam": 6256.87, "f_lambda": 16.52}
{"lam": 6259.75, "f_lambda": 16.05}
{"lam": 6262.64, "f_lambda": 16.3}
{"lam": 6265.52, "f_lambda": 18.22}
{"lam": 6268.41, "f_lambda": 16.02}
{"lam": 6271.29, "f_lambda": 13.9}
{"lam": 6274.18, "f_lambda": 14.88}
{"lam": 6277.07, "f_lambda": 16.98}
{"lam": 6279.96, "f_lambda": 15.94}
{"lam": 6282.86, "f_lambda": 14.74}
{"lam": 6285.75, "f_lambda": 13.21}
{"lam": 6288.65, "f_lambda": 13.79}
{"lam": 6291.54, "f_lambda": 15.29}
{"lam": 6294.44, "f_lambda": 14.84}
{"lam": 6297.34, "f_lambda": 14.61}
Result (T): 1.10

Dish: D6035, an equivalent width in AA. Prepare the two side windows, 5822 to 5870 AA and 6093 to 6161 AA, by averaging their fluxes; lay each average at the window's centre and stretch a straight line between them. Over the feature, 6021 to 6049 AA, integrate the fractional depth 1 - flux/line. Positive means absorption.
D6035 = -1.6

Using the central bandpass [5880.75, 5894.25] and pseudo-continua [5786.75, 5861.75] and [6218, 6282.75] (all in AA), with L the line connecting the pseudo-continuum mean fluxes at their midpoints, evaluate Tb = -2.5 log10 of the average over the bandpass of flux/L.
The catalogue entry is 0.09 mag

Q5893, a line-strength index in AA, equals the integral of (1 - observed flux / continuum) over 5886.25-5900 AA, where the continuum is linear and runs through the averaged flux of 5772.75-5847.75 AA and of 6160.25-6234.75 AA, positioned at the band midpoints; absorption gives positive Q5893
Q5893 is 2.0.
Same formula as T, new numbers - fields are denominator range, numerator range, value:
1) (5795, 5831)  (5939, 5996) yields 1.19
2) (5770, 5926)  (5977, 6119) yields 1.12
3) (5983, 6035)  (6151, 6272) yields 1.05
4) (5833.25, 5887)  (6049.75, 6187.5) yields 1.09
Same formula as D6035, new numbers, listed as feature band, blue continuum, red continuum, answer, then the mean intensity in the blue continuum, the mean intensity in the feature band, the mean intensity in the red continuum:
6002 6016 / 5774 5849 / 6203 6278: -1.3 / 15.4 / 17.2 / 16.1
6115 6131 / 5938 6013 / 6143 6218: 1.2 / 16.4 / 14.9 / 16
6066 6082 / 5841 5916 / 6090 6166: -1.0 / 14.5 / 15.8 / 14.9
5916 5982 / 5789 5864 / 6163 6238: -1.8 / 15.3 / 16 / 16.1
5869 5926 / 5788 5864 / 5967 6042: 6.2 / 15.3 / 14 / 16.4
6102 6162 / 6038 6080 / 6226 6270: 3.5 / 16.2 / 15.1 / 15.9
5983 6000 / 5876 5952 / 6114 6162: -1.0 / 14.4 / 15.7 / 15.7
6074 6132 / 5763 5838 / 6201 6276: 5.0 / 14.9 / 14.4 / 16.1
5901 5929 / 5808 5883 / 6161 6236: 1.3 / 15.2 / 14.6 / 16.1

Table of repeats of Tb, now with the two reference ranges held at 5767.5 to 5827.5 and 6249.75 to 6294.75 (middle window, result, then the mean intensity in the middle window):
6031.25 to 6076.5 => -0.08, 16.3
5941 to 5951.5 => -0.13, 16.9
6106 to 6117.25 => 0.12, 13.6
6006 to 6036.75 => -0.09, 16.4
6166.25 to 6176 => 0.07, 14.3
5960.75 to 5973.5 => -0.14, 17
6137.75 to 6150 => -0.10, 16.7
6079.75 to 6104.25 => 0.06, 14.3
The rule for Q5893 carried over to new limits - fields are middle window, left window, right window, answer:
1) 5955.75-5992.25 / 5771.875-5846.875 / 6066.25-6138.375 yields -3.7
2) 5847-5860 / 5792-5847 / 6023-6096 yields -0.5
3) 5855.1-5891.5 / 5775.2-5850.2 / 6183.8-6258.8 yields 2.6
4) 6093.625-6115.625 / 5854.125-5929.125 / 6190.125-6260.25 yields 2.9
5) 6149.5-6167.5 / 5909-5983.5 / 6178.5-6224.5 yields 1.7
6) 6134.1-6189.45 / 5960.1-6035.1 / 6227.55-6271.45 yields 1.4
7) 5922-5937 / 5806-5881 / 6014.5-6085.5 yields 0.9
